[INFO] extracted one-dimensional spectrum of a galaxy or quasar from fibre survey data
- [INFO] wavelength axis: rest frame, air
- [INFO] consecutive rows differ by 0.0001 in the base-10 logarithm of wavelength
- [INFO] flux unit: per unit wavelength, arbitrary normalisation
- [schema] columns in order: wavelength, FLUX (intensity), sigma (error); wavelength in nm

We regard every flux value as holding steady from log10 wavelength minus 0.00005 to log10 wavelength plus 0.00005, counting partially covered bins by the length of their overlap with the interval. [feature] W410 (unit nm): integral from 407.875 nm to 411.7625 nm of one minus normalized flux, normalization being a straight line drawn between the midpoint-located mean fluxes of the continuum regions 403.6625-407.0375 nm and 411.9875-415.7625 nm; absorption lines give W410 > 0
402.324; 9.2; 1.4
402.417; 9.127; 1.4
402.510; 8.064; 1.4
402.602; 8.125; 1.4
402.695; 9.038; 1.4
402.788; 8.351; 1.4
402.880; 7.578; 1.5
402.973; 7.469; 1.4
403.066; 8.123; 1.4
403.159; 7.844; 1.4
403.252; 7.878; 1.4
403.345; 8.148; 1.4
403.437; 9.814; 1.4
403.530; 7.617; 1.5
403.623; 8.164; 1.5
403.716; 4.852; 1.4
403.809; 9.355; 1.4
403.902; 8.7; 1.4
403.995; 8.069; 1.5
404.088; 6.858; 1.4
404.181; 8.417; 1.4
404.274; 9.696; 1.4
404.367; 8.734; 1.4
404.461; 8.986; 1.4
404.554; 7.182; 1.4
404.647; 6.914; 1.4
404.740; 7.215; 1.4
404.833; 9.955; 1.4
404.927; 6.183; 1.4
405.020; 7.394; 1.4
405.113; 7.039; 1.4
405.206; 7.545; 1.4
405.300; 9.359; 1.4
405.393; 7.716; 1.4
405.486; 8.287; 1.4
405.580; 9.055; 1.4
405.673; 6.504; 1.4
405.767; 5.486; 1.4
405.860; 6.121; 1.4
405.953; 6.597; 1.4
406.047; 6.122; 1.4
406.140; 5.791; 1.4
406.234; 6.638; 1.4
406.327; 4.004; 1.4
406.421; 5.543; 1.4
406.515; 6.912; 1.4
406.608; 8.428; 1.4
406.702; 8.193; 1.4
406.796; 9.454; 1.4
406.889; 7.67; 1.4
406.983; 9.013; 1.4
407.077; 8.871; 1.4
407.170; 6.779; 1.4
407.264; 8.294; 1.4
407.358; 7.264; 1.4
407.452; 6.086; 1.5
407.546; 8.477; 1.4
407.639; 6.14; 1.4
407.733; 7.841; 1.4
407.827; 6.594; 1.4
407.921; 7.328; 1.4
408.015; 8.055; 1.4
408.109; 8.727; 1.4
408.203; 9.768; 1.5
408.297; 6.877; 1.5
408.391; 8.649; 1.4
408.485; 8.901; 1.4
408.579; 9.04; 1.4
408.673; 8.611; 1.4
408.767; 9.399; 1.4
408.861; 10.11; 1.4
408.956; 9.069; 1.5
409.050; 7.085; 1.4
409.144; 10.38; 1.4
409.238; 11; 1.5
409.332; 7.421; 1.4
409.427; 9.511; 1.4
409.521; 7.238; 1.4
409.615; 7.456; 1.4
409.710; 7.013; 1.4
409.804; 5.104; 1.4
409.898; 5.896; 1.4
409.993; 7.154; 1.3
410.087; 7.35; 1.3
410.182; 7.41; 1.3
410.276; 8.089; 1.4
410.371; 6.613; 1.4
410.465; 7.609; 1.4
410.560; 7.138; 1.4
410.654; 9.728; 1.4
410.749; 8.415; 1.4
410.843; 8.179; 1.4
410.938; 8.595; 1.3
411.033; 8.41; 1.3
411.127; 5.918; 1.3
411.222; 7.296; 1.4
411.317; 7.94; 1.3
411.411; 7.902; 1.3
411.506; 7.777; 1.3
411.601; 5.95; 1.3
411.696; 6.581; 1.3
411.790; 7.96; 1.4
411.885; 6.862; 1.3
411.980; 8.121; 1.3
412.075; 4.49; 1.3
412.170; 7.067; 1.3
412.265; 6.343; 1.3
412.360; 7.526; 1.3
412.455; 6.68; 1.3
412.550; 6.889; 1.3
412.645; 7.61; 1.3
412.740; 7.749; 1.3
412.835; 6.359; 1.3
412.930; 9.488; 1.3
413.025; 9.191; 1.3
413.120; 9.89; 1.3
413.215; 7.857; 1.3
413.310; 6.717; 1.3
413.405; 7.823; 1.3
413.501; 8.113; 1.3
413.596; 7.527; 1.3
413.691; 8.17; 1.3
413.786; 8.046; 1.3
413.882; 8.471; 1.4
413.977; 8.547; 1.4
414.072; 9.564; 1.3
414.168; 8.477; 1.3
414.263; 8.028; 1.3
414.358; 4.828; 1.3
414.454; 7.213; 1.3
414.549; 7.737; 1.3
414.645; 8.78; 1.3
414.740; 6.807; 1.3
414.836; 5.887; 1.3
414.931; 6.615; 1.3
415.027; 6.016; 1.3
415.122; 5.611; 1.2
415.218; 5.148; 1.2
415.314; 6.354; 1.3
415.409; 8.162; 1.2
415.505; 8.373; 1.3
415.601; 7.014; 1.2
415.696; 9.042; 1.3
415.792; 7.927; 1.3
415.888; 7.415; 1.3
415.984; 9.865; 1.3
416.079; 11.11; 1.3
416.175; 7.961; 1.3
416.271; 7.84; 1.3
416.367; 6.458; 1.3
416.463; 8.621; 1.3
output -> -0.26 nm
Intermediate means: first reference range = 7.5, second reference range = 7.45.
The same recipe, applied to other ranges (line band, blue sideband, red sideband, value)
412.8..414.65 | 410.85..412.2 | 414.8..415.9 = -0.25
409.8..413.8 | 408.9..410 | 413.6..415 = 0.14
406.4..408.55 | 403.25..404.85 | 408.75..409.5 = 0.24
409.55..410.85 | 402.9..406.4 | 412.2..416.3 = 0.05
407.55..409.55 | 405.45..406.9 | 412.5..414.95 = -0.36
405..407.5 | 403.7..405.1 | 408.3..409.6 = 0.31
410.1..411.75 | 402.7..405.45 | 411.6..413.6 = -0.02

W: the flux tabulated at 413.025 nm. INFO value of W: 9.191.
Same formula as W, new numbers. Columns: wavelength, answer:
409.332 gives 7.421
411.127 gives 5.918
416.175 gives 7.961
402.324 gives 9.2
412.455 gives 6.68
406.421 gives 5.543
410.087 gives 7.35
